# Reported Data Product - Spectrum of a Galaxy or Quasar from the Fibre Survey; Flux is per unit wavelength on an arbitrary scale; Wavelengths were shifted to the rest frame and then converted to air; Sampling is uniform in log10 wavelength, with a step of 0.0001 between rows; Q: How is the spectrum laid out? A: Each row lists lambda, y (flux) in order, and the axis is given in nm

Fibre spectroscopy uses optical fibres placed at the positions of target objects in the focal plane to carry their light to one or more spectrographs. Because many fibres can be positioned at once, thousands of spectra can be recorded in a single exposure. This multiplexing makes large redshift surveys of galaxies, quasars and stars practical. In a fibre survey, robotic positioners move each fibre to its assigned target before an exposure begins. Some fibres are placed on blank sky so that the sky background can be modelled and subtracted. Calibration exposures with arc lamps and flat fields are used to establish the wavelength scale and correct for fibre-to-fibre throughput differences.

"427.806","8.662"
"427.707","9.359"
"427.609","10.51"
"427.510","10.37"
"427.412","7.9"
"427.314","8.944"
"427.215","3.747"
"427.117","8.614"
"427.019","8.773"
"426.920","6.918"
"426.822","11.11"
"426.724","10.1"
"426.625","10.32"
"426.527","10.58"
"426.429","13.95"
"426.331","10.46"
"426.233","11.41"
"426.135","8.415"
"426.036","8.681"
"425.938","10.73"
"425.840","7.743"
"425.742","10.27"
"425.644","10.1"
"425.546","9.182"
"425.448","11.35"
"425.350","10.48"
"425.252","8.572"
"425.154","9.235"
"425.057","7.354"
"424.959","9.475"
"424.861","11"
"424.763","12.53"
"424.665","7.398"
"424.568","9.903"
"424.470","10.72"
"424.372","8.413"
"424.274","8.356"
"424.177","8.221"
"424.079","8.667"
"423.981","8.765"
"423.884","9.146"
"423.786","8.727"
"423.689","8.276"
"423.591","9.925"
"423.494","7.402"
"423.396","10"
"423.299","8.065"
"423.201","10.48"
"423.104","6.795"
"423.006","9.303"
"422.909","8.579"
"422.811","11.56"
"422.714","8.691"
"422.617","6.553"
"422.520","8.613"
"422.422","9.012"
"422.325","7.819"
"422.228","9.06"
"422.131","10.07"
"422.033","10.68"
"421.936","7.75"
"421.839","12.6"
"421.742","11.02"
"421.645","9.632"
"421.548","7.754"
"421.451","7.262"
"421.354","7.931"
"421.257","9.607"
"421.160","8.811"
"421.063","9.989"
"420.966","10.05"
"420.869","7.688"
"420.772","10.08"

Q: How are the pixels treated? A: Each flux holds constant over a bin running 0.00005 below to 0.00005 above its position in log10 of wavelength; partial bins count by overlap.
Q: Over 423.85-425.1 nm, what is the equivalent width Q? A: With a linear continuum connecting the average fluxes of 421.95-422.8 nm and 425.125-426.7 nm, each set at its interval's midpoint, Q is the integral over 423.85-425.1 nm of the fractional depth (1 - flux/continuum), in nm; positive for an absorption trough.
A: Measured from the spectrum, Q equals 0.05 nm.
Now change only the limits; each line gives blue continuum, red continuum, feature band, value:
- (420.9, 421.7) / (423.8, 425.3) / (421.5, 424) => -0.02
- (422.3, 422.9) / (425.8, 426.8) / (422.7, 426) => 0.06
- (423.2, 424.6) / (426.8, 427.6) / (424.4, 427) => -0.39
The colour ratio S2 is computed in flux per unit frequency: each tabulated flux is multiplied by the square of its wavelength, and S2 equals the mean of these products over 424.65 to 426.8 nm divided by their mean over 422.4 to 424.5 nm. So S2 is 1.15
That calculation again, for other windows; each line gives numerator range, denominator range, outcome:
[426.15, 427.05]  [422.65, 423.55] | 1.18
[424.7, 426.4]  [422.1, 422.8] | 1.15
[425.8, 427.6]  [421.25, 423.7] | 1.06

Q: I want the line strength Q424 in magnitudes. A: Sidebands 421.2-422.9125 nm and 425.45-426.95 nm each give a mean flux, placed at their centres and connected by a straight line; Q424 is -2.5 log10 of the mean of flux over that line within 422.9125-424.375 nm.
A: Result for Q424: 0.09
